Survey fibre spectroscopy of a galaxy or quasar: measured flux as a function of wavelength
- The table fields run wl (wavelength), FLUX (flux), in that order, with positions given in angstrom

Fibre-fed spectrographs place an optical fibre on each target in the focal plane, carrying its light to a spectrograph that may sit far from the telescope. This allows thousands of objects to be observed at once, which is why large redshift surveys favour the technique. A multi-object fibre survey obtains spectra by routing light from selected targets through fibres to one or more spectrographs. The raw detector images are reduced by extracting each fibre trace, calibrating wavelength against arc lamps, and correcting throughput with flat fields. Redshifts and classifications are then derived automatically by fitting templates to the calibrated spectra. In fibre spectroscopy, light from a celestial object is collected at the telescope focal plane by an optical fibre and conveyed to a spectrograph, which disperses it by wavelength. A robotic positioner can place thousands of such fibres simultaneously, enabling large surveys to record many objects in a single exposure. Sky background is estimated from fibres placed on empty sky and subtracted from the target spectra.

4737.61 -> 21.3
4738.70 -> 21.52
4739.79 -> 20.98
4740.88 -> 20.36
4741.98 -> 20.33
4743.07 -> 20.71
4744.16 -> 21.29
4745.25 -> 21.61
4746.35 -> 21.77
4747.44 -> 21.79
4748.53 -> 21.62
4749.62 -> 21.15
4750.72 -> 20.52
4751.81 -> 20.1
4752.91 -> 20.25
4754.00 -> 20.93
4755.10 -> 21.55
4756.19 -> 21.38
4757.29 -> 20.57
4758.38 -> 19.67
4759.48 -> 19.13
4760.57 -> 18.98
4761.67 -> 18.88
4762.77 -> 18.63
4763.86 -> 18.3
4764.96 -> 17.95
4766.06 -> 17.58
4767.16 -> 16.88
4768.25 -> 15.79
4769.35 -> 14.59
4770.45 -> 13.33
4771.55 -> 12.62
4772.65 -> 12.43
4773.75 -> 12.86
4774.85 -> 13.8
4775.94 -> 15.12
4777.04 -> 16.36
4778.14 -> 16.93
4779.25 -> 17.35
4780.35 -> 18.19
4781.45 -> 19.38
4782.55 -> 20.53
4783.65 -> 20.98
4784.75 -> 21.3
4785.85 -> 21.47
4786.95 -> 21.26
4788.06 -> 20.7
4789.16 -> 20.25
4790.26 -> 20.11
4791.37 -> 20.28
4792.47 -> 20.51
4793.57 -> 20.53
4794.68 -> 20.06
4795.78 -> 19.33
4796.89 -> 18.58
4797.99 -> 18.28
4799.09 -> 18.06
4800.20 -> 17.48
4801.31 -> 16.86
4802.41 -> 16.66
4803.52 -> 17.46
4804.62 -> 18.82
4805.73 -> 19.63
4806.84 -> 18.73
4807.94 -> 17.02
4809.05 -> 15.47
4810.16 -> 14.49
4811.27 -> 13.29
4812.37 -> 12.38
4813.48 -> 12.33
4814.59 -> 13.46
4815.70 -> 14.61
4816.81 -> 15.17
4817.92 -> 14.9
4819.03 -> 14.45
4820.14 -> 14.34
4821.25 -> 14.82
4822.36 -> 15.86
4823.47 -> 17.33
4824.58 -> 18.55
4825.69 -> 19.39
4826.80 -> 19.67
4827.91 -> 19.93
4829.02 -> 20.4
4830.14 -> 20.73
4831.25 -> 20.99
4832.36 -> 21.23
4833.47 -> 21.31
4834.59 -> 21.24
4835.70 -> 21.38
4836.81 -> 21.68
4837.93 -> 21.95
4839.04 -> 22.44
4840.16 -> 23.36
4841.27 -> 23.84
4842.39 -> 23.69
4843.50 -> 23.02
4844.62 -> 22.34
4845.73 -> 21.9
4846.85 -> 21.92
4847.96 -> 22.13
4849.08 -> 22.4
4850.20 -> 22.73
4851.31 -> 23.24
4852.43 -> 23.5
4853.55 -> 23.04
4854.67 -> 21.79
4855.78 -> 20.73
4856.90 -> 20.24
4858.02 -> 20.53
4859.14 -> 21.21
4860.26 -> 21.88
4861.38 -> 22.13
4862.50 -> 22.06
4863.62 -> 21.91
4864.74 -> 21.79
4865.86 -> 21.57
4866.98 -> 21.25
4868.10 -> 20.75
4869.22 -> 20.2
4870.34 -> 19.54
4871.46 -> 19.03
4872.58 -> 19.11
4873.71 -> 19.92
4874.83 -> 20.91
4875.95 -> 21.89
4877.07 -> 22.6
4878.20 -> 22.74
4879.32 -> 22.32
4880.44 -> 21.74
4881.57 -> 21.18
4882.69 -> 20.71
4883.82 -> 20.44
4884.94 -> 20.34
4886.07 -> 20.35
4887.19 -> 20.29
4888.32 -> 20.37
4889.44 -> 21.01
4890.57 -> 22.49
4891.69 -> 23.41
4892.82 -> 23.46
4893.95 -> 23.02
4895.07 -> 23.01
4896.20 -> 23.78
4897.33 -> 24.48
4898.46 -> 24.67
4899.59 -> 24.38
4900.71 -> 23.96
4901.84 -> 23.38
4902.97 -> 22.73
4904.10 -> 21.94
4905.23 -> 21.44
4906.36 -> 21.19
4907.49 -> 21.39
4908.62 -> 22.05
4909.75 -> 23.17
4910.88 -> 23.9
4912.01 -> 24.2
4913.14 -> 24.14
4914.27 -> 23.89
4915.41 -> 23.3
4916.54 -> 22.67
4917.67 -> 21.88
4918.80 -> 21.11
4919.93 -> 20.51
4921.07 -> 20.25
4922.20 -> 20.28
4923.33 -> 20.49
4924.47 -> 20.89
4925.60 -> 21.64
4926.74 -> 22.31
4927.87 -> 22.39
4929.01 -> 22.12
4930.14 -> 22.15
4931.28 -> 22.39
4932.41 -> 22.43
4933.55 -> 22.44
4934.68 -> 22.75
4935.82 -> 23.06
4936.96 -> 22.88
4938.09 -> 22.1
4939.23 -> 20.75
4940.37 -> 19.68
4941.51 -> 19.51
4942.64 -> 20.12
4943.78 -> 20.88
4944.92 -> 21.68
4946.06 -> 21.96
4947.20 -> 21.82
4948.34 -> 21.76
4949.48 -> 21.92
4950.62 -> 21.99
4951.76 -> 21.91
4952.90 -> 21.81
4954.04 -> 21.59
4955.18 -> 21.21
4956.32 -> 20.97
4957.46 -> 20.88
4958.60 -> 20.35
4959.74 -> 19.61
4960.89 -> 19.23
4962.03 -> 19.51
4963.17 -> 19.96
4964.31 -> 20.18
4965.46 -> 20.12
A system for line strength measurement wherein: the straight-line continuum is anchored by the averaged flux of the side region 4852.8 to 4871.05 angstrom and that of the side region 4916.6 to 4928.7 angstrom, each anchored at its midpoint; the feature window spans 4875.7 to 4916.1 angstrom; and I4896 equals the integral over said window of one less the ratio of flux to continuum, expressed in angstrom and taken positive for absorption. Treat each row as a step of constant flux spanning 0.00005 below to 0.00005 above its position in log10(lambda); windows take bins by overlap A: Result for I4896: -2.3 angstrom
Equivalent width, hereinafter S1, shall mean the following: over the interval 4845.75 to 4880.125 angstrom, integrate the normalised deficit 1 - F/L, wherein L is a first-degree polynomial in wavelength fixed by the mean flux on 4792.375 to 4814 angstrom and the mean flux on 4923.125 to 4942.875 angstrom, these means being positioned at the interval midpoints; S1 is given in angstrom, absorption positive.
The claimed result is -4.0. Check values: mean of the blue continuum 17.2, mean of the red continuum 21.7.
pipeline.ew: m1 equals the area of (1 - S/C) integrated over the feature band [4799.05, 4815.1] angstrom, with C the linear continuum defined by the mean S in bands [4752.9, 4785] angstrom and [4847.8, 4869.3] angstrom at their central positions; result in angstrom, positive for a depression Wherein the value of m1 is 2.7 angstrom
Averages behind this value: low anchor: 17.7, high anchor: 21.8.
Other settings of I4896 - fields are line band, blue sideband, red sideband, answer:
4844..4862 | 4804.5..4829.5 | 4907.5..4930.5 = -3.6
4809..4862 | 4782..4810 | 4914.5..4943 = 0.8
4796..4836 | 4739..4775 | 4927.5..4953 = 4.9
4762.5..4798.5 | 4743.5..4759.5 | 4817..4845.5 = 4.6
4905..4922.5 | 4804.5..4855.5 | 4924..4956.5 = -0.9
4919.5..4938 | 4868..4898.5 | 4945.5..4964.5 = -0.6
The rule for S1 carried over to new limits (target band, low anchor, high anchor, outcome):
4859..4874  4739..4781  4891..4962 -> -0.10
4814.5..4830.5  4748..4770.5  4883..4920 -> 2.83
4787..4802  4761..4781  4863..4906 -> -1.89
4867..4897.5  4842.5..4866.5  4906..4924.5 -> 0.92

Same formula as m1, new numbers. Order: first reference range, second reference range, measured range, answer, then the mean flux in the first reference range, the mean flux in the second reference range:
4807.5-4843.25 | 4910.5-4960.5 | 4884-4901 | -1.8 angstrom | 18.2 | 21.7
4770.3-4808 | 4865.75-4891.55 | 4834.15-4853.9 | -2.7 angstrom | 18.2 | 20.9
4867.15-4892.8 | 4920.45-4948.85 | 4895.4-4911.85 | -1.4 angstrom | 21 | 21.5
